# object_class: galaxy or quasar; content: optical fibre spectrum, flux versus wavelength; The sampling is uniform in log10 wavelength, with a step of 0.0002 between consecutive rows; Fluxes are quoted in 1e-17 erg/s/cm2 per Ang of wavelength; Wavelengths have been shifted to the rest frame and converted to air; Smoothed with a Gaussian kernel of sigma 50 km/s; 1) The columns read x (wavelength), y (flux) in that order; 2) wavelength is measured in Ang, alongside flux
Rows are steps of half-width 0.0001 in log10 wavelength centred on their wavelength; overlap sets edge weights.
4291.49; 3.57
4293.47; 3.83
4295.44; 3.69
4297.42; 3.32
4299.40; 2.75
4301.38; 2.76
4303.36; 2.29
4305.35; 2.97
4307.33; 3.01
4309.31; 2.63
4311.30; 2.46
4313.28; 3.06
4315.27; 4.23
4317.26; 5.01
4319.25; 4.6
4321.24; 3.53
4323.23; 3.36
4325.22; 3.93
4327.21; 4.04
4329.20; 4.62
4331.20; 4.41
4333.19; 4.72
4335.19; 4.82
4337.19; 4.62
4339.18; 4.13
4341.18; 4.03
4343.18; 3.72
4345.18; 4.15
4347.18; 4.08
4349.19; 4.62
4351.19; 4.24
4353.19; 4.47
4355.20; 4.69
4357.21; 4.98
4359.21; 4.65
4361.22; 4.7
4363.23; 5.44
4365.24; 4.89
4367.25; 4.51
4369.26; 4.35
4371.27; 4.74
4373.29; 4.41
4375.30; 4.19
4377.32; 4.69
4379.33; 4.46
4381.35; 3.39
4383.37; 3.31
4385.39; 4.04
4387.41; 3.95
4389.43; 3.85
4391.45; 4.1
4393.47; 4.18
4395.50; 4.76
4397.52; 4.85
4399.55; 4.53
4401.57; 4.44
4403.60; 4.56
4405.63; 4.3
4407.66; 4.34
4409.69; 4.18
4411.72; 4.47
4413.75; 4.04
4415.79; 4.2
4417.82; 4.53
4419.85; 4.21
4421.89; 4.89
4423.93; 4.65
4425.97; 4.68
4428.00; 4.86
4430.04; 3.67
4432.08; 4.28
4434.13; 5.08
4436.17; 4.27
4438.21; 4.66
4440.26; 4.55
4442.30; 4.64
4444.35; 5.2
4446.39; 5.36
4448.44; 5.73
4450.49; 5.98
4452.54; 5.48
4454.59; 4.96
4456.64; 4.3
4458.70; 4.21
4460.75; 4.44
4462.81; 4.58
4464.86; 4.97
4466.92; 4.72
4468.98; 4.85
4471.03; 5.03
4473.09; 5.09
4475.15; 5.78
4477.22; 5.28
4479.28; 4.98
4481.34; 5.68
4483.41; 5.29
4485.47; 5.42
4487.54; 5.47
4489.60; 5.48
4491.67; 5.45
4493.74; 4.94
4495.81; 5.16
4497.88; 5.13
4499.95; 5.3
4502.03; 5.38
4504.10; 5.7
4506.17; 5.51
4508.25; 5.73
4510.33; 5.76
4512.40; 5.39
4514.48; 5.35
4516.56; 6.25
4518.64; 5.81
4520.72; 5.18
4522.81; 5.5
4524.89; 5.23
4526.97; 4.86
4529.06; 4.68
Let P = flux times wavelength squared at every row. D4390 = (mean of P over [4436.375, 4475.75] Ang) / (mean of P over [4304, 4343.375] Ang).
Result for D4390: 1.35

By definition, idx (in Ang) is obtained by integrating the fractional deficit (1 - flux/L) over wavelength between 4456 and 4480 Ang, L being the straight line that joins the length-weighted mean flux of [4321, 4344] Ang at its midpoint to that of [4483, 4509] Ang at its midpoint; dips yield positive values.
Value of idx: 1.5 Ang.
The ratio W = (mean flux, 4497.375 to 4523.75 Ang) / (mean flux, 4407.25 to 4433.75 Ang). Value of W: 1.3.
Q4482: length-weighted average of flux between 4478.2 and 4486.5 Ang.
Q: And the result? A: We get 5.35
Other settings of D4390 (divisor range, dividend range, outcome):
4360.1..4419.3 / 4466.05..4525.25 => 1.29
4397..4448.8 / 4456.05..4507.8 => 1.16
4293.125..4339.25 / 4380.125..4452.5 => 1.27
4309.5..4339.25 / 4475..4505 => 1.42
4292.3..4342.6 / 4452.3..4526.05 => 1.53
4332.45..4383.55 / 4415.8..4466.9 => 1.11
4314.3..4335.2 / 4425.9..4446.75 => 1.14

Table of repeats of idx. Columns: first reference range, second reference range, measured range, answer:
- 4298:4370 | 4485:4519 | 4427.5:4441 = 1.2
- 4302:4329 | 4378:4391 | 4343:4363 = -4.3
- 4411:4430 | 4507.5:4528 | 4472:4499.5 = -0.8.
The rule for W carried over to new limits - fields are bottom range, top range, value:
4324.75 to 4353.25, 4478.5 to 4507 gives 1.24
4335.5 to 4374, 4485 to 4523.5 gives 1.21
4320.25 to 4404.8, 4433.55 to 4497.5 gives 1.17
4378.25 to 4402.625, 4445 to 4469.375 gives 1.20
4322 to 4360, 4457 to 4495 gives 1.17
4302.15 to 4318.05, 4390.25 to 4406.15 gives 1.40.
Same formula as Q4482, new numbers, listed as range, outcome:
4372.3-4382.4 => 4.22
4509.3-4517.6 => 5.69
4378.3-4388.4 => 3.83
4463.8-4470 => 4.84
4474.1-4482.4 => 5.42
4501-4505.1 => 5.54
